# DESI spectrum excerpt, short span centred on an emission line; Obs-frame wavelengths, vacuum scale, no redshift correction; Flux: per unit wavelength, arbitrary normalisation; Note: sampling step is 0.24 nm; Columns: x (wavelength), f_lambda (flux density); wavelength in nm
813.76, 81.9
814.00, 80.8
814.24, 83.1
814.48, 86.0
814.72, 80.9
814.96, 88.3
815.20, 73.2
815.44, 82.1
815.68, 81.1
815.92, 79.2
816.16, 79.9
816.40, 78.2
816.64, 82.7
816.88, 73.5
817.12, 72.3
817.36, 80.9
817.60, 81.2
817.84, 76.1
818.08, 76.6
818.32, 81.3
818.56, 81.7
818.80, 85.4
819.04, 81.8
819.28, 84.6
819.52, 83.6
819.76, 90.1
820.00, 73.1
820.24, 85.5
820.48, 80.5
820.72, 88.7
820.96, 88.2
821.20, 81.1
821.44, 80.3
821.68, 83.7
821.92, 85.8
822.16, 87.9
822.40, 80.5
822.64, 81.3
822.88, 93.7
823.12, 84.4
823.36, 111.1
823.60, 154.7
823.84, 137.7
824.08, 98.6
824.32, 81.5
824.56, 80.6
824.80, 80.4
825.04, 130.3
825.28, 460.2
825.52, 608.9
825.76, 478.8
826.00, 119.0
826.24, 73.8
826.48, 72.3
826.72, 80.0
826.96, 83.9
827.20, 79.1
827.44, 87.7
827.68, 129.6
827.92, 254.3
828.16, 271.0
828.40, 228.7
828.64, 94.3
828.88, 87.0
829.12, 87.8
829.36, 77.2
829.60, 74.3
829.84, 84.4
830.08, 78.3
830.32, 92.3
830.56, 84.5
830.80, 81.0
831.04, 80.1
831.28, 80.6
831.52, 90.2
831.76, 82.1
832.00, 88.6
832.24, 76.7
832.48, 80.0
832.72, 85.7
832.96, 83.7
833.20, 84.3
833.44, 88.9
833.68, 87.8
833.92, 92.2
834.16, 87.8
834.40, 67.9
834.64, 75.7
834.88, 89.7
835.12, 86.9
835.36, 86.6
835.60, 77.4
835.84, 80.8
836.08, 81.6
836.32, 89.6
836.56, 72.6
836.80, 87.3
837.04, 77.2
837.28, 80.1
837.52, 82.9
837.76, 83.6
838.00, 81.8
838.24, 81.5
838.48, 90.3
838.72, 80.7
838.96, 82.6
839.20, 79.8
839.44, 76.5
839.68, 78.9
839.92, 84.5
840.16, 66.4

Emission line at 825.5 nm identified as H-alpha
